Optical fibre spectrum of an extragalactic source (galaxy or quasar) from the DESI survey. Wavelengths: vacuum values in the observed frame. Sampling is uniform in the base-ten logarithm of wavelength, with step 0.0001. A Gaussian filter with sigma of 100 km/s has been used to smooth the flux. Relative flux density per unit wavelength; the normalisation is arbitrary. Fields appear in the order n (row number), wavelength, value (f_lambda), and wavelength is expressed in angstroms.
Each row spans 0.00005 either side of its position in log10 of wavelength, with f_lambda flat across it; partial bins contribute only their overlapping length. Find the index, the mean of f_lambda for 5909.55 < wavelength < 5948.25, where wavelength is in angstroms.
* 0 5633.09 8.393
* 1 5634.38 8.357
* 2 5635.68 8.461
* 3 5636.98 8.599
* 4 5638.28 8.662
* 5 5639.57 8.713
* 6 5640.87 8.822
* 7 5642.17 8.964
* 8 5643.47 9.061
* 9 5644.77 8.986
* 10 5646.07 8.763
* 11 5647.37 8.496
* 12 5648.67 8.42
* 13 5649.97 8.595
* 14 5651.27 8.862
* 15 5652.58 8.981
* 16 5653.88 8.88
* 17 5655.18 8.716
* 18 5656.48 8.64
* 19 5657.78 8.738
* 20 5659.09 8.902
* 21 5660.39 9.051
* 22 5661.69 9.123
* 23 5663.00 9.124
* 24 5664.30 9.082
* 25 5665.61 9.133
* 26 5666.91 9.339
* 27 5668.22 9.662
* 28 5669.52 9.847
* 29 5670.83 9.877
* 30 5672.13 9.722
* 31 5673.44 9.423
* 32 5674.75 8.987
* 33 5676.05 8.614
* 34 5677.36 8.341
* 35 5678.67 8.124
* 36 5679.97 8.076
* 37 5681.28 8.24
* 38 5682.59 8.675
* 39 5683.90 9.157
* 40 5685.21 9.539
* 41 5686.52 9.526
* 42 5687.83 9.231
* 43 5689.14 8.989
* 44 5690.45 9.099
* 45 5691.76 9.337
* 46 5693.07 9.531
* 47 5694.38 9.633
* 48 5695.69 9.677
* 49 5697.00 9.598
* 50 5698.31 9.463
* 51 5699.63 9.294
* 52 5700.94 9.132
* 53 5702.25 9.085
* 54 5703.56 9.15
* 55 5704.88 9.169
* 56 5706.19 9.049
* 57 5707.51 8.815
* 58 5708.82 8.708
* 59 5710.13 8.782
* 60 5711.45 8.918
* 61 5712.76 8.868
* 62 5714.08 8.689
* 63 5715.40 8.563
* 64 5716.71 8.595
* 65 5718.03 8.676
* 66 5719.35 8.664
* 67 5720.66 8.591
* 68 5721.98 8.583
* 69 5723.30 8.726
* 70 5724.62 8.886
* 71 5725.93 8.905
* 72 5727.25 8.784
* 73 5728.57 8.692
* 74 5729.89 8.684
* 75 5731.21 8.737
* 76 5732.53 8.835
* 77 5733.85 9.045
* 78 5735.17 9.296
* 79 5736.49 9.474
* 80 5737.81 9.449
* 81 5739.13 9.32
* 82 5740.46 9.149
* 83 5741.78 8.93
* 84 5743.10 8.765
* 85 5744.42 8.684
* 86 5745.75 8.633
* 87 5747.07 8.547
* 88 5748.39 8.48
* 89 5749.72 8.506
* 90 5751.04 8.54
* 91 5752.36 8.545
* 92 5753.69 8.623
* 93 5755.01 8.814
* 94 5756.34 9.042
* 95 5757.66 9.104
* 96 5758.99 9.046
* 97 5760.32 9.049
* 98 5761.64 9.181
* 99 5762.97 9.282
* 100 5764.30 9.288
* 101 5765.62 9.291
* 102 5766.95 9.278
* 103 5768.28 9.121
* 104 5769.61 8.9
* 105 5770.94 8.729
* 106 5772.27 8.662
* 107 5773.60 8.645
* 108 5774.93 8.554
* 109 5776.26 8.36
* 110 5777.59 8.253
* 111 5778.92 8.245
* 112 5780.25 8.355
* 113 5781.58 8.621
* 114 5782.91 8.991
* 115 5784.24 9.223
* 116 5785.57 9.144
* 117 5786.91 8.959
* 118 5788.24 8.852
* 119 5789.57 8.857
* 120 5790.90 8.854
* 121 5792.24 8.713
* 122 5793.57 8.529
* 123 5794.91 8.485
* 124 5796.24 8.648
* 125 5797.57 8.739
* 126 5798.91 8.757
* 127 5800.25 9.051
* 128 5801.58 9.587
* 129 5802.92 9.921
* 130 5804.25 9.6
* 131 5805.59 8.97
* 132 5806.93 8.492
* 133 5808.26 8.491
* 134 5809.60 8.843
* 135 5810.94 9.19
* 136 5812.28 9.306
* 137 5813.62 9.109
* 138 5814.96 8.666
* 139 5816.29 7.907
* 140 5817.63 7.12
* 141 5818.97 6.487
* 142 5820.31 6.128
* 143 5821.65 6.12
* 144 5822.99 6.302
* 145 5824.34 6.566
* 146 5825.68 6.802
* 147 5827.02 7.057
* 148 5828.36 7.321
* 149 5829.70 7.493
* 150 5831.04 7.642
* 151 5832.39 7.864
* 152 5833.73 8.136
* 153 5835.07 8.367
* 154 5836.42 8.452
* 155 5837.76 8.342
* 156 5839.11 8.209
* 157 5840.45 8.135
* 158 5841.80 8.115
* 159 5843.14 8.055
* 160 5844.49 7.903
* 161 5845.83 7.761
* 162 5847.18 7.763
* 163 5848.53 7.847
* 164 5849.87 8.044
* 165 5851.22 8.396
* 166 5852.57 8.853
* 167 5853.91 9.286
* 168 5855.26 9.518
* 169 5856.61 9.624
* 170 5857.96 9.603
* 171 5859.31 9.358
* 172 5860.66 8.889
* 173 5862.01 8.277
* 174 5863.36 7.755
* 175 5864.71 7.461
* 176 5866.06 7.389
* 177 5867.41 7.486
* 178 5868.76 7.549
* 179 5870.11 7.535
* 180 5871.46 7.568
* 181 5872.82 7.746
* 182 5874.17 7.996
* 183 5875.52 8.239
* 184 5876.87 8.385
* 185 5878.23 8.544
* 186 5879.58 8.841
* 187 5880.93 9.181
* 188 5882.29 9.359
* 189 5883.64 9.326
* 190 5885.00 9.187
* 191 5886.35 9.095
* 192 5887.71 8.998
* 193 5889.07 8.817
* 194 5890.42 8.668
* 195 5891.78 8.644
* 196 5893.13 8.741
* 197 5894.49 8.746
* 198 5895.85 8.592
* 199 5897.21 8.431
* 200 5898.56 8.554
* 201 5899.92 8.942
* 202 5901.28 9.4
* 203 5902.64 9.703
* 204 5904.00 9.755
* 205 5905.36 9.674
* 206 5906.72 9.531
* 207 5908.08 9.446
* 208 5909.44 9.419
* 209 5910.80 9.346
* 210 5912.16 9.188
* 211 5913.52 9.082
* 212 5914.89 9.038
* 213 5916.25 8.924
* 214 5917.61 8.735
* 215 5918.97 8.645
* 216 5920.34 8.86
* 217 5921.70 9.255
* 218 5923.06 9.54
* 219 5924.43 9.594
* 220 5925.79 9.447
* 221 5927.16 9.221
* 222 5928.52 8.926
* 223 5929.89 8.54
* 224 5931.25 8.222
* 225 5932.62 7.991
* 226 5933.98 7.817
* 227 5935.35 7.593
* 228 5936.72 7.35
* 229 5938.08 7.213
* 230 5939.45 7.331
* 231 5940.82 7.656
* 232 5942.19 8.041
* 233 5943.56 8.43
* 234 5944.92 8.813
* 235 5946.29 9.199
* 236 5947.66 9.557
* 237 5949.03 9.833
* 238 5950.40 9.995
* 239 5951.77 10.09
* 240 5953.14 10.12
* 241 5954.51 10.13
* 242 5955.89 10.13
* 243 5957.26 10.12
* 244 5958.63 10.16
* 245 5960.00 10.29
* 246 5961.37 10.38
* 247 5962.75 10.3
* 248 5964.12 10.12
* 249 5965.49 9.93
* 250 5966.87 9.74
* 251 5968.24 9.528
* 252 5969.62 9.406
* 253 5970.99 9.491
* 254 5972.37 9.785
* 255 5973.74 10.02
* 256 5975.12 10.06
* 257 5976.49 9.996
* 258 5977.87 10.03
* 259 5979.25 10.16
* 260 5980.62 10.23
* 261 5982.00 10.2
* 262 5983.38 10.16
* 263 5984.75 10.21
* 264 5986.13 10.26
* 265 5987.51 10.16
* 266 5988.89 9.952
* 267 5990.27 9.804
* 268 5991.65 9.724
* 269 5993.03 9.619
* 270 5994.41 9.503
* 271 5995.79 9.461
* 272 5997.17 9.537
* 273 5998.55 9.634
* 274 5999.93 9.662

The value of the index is 8.64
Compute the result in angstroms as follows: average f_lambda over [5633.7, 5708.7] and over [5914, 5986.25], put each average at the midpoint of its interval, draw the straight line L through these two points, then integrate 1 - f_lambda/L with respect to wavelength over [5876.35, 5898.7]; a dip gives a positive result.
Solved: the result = 1.01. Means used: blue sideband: 9.01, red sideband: 9.33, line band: 8.84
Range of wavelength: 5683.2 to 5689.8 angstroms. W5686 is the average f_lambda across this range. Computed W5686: 9.28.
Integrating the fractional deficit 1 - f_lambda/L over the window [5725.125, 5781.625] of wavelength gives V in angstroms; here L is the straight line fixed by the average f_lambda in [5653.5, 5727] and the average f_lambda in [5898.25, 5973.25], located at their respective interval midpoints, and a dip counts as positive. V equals 1.33 angstroms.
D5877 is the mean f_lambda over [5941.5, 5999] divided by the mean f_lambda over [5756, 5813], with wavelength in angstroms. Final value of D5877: 1.1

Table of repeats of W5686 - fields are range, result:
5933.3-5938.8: 7.49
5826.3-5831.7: 7.38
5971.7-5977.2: 9.97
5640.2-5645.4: 8.95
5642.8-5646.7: 8.93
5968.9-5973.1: 9.56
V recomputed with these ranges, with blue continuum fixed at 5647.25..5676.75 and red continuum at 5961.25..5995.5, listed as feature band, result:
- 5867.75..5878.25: 1.9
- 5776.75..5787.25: 0.8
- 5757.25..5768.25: 0.2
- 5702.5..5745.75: 1.7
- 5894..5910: 0.9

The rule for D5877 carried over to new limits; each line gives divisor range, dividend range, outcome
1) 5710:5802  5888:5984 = 1.05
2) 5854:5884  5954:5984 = 1.19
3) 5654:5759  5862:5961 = 0.98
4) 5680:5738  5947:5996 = 1.11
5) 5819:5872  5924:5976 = 1.17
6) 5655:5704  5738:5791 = 0.97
